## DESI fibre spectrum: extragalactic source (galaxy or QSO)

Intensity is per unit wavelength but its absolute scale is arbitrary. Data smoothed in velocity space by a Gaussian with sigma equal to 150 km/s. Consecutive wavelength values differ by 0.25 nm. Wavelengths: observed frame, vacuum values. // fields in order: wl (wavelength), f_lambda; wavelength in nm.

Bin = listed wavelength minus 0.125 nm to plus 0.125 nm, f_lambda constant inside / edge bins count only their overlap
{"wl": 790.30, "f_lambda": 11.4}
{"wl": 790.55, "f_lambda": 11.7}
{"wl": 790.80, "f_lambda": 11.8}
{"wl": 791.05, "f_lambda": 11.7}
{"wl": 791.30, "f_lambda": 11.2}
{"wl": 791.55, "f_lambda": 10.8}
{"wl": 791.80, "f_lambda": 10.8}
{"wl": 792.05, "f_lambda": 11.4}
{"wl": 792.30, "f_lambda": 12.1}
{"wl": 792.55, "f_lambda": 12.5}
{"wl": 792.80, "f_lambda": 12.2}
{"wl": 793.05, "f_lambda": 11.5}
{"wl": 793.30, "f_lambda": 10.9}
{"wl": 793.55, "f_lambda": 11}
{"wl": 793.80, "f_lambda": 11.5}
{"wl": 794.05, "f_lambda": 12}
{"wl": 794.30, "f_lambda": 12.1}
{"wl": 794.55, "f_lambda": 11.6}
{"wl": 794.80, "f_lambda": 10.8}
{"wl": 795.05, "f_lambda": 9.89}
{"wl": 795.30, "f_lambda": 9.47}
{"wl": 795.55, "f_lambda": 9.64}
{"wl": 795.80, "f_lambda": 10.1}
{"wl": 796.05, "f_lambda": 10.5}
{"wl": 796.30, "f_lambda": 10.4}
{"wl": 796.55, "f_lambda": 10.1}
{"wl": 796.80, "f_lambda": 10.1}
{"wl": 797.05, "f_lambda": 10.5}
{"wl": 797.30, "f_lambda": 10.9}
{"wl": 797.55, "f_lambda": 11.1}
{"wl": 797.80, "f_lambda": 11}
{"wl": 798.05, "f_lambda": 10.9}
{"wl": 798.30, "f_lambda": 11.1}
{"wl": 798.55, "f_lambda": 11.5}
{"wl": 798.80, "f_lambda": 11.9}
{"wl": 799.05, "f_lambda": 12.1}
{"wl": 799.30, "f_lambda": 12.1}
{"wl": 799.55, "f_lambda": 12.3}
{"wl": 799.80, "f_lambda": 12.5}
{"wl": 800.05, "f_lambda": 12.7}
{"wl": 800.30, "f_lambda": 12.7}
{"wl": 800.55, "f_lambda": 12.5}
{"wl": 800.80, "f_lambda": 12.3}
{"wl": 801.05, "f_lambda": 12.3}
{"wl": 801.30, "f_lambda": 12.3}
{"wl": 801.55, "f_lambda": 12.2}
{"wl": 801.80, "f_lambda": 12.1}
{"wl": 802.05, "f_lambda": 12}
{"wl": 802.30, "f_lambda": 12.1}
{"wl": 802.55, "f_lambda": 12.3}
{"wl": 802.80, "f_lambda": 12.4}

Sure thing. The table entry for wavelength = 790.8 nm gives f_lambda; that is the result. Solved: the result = 11.8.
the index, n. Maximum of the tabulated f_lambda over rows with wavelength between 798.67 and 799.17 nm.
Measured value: 12.1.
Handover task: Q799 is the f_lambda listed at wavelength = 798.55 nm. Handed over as 11.5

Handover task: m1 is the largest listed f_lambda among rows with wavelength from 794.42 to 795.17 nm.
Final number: 11.6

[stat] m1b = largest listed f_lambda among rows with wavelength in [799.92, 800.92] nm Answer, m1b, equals 12.7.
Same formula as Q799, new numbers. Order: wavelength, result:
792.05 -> 11.4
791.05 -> 11.7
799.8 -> 12.5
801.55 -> 12.2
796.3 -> 10.4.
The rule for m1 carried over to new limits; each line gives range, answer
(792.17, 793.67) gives 12.5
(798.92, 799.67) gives 12.3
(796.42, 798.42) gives 11.1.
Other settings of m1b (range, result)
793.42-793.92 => 11.5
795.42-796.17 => 10.5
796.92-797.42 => 10.9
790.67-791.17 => 11.8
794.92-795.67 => 9.89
